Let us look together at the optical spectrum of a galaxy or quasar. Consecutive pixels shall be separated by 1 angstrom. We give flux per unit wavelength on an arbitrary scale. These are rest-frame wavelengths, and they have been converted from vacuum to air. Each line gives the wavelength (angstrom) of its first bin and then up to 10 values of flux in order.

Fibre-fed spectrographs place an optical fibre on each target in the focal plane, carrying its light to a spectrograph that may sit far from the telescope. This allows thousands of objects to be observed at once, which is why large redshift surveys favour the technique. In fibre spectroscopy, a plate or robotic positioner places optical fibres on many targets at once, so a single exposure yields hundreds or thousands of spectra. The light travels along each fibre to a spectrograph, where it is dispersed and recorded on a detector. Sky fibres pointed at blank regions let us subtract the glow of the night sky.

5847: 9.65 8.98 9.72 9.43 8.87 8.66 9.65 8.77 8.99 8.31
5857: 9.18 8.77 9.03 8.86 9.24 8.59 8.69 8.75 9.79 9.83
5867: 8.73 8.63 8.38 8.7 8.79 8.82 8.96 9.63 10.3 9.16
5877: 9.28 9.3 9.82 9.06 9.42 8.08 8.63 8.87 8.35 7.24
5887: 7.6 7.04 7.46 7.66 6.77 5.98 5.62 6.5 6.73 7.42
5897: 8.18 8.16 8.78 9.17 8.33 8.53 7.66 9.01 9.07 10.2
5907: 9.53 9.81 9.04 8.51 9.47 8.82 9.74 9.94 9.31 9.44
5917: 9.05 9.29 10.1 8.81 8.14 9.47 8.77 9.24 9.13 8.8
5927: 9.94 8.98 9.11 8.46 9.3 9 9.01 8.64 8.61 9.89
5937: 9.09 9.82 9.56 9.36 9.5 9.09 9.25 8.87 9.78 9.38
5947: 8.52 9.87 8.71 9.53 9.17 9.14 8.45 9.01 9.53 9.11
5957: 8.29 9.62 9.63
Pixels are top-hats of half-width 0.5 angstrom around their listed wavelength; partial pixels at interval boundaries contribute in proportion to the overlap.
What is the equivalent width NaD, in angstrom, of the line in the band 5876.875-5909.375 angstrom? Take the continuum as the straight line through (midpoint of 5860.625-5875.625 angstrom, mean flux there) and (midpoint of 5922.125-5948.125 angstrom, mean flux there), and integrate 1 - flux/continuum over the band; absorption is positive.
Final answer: 3.10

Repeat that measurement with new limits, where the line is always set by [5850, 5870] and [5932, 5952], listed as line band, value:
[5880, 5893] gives 1.9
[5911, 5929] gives -0.2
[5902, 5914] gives -0.1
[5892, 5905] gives 1.8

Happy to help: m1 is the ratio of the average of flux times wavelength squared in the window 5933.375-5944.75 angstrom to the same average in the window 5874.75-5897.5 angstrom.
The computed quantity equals 1.2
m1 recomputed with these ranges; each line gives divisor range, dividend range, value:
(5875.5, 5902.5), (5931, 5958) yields 1.16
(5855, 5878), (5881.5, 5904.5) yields 0.86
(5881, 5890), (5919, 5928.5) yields 1.15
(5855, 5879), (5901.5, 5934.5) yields 1.03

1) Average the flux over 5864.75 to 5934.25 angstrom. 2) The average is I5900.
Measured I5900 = 8.72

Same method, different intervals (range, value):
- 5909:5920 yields 9.33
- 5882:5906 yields 7.83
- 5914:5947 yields 9.19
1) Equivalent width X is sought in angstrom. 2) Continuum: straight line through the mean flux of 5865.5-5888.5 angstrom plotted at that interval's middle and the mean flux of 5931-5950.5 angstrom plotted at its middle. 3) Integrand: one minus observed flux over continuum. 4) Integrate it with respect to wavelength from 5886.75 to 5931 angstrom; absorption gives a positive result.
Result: 2.22 angstrom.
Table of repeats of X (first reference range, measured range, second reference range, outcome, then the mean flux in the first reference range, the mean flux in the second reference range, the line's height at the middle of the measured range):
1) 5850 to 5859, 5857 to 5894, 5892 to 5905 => -0.5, 8.94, 7.82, 8.4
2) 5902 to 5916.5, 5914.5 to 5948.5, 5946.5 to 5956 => -0.1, 9.23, 9.1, 9.16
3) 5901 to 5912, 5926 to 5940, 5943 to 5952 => 0.0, 9.04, 9.23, 9.16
